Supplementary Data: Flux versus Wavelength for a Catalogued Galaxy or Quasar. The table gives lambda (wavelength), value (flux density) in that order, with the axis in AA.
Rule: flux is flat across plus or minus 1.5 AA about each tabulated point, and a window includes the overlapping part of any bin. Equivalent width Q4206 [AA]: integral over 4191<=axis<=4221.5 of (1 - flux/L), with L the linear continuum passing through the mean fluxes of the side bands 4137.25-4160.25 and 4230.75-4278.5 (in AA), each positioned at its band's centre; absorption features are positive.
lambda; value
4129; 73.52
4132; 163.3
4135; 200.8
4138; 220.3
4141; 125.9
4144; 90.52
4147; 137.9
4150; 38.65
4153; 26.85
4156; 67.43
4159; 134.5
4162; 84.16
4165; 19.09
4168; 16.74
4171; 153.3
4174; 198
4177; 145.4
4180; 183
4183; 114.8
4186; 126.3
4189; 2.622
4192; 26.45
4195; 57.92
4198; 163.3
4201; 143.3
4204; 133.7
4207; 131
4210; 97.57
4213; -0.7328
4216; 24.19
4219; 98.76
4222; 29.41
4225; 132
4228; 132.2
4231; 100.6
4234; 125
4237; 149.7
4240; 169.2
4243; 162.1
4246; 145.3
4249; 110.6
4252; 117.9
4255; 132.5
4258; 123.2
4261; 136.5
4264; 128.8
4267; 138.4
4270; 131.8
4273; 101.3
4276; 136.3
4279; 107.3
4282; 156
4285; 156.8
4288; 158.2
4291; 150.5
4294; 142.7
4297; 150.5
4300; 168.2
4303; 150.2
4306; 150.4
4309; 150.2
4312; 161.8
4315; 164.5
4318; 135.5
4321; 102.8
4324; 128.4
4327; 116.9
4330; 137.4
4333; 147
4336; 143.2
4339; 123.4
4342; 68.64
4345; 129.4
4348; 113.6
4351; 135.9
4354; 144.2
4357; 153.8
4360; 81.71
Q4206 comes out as 8.02 AA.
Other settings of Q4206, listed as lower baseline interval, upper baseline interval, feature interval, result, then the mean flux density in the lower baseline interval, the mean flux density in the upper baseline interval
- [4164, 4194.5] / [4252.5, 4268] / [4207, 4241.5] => 5.9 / 98.5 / 131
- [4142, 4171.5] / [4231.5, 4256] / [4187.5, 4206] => 3.0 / 75.2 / 138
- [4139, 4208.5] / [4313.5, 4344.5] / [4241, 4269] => -4.5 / 102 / 127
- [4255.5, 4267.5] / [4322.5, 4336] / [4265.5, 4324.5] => -4.4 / 131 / 134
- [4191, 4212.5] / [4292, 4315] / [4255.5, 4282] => 1.8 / 104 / 154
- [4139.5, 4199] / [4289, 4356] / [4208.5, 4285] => 0.7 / 95.1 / 137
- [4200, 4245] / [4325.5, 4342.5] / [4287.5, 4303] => -4.3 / 109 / 126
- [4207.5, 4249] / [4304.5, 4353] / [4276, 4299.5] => -4.8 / 106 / 132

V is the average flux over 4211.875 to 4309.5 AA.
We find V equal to 126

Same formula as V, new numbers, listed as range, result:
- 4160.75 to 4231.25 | 96.3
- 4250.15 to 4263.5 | 127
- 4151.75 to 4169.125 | 59.5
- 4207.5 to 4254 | 107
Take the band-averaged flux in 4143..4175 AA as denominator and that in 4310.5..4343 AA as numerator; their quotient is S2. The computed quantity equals 1.5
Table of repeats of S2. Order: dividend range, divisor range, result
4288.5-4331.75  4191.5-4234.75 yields 1.53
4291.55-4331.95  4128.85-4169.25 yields 1.41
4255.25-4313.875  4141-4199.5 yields 1.50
